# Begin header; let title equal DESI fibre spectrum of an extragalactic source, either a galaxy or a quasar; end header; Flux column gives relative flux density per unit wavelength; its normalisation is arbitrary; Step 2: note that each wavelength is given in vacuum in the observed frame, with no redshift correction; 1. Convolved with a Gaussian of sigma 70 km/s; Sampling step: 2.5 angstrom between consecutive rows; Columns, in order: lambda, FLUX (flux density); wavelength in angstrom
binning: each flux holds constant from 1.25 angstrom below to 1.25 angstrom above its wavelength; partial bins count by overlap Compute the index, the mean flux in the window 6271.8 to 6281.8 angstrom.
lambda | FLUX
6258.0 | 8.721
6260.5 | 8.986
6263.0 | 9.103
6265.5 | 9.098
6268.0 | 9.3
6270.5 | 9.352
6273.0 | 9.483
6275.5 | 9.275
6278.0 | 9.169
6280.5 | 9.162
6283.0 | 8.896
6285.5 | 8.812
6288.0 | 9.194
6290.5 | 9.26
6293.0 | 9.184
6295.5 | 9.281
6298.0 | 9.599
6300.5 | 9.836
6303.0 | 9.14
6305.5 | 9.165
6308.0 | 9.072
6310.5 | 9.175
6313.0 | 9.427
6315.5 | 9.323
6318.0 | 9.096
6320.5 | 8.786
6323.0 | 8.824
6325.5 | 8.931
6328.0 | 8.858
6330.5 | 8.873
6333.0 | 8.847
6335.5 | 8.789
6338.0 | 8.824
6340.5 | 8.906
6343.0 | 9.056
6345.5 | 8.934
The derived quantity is 9.27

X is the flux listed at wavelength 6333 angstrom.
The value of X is 8.847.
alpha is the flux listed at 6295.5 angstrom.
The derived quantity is 9.281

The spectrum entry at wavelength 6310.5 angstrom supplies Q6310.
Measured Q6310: 9.175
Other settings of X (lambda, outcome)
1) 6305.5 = 9.165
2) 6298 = 9.599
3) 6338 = 8.824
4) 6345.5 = 8.934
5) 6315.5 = 9.323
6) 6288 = 9.194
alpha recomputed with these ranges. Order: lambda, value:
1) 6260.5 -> 8.986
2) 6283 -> 8.896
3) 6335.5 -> 8.789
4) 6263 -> 9.103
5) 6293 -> 9.184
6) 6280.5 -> 9.162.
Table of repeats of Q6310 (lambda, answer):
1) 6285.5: 8.812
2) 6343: 9.056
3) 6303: 9.14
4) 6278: 9.169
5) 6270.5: 9.352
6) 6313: 9.427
